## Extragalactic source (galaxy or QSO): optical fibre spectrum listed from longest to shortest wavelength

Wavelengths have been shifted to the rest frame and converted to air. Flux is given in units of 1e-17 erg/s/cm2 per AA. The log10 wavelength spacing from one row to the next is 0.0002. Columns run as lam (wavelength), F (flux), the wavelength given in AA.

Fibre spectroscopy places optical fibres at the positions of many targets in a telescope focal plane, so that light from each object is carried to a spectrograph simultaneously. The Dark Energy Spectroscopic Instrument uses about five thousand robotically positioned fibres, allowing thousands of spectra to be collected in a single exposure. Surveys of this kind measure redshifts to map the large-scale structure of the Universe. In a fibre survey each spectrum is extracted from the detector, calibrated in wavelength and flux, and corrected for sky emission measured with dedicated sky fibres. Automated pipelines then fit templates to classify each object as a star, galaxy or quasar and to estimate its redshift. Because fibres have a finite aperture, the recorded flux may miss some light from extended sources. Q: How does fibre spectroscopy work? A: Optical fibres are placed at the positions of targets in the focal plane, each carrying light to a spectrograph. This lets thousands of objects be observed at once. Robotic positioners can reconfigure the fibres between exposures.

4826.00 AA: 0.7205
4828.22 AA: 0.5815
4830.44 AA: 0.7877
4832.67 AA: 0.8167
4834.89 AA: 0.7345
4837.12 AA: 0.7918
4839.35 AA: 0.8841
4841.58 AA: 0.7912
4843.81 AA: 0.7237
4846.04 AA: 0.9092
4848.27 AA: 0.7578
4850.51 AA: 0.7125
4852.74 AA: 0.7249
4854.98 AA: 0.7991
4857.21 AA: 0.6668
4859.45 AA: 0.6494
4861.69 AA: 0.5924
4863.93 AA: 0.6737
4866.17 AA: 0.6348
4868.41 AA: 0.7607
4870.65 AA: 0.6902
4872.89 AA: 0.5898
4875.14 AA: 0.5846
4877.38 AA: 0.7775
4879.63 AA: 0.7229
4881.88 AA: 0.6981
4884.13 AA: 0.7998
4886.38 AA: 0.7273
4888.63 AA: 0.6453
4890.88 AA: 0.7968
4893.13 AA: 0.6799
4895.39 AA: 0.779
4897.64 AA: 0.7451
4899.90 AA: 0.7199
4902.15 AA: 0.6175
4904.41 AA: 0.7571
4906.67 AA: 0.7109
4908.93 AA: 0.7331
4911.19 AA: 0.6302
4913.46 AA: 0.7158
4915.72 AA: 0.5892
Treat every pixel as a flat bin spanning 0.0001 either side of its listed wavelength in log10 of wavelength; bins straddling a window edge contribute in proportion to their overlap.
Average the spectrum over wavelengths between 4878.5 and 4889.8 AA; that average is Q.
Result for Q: 0.719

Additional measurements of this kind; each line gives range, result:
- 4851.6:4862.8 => 0.687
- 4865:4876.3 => 0.653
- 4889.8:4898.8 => 0.75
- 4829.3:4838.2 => 0.782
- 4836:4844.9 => 0.797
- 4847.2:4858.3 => 0.732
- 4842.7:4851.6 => 0.776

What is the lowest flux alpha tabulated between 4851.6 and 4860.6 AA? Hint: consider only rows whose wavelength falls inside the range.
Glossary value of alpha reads 0.6494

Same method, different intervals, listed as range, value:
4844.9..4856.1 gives 0.7125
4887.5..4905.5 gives 0.6175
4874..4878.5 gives 0.5846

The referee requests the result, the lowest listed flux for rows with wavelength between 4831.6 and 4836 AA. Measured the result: 0.7345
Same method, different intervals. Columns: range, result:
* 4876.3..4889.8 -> 0.6453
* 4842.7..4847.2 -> 0.7237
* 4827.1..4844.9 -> 0.5815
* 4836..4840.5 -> 0.7918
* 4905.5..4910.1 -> 0.7109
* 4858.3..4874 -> 0.5898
